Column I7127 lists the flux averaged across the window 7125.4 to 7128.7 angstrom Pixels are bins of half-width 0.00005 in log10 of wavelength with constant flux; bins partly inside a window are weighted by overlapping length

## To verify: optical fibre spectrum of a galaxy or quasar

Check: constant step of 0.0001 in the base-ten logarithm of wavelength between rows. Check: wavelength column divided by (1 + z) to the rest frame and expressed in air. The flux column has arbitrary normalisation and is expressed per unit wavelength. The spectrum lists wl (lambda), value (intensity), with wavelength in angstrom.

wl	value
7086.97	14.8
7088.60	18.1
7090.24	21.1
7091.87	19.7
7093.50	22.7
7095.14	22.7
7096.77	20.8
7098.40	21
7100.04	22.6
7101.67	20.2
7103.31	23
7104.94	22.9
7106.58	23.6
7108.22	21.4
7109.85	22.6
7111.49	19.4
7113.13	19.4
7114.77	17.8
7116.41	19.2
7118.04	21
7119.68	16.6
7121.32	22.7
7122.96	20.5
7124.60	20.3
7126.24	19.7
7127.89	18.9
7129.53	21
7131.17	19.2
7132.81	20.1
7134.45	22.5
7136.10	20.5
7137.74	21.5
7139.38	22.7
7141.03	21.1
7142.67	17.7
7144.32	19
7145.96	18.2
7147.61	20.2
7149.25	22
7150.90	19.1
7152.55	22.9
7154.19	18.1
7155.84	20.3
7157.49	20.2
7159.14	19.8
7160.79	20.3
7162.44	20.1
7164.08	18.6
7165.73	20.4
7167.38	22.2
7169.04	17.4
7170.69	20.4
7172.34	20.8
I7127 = 19.3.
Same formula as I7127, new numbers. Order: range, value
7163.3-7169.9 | 19.6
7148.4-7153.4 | 21.3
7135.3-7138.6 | 21.1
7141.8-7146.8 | 18.3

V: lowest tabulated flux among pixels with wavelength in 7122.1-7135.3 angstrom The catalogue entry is 18.9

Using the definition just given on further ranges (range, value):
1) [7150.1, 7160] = 18.1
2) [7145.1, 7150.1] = 18.2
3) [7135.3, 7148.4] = 17.7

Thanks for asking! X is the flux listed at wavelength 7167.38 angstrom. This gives 22.2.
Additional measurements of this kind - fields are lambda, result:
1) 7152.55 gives 22.9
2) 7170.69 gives 20.4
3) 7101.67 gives 20.2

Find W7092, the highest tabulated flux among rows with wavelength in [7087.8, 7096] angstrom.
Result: 22.7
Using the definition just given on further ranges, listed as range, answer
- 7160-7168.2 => 22.2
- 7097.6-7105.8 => 23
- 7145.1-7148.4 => 20.2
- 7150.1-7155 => 22.9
